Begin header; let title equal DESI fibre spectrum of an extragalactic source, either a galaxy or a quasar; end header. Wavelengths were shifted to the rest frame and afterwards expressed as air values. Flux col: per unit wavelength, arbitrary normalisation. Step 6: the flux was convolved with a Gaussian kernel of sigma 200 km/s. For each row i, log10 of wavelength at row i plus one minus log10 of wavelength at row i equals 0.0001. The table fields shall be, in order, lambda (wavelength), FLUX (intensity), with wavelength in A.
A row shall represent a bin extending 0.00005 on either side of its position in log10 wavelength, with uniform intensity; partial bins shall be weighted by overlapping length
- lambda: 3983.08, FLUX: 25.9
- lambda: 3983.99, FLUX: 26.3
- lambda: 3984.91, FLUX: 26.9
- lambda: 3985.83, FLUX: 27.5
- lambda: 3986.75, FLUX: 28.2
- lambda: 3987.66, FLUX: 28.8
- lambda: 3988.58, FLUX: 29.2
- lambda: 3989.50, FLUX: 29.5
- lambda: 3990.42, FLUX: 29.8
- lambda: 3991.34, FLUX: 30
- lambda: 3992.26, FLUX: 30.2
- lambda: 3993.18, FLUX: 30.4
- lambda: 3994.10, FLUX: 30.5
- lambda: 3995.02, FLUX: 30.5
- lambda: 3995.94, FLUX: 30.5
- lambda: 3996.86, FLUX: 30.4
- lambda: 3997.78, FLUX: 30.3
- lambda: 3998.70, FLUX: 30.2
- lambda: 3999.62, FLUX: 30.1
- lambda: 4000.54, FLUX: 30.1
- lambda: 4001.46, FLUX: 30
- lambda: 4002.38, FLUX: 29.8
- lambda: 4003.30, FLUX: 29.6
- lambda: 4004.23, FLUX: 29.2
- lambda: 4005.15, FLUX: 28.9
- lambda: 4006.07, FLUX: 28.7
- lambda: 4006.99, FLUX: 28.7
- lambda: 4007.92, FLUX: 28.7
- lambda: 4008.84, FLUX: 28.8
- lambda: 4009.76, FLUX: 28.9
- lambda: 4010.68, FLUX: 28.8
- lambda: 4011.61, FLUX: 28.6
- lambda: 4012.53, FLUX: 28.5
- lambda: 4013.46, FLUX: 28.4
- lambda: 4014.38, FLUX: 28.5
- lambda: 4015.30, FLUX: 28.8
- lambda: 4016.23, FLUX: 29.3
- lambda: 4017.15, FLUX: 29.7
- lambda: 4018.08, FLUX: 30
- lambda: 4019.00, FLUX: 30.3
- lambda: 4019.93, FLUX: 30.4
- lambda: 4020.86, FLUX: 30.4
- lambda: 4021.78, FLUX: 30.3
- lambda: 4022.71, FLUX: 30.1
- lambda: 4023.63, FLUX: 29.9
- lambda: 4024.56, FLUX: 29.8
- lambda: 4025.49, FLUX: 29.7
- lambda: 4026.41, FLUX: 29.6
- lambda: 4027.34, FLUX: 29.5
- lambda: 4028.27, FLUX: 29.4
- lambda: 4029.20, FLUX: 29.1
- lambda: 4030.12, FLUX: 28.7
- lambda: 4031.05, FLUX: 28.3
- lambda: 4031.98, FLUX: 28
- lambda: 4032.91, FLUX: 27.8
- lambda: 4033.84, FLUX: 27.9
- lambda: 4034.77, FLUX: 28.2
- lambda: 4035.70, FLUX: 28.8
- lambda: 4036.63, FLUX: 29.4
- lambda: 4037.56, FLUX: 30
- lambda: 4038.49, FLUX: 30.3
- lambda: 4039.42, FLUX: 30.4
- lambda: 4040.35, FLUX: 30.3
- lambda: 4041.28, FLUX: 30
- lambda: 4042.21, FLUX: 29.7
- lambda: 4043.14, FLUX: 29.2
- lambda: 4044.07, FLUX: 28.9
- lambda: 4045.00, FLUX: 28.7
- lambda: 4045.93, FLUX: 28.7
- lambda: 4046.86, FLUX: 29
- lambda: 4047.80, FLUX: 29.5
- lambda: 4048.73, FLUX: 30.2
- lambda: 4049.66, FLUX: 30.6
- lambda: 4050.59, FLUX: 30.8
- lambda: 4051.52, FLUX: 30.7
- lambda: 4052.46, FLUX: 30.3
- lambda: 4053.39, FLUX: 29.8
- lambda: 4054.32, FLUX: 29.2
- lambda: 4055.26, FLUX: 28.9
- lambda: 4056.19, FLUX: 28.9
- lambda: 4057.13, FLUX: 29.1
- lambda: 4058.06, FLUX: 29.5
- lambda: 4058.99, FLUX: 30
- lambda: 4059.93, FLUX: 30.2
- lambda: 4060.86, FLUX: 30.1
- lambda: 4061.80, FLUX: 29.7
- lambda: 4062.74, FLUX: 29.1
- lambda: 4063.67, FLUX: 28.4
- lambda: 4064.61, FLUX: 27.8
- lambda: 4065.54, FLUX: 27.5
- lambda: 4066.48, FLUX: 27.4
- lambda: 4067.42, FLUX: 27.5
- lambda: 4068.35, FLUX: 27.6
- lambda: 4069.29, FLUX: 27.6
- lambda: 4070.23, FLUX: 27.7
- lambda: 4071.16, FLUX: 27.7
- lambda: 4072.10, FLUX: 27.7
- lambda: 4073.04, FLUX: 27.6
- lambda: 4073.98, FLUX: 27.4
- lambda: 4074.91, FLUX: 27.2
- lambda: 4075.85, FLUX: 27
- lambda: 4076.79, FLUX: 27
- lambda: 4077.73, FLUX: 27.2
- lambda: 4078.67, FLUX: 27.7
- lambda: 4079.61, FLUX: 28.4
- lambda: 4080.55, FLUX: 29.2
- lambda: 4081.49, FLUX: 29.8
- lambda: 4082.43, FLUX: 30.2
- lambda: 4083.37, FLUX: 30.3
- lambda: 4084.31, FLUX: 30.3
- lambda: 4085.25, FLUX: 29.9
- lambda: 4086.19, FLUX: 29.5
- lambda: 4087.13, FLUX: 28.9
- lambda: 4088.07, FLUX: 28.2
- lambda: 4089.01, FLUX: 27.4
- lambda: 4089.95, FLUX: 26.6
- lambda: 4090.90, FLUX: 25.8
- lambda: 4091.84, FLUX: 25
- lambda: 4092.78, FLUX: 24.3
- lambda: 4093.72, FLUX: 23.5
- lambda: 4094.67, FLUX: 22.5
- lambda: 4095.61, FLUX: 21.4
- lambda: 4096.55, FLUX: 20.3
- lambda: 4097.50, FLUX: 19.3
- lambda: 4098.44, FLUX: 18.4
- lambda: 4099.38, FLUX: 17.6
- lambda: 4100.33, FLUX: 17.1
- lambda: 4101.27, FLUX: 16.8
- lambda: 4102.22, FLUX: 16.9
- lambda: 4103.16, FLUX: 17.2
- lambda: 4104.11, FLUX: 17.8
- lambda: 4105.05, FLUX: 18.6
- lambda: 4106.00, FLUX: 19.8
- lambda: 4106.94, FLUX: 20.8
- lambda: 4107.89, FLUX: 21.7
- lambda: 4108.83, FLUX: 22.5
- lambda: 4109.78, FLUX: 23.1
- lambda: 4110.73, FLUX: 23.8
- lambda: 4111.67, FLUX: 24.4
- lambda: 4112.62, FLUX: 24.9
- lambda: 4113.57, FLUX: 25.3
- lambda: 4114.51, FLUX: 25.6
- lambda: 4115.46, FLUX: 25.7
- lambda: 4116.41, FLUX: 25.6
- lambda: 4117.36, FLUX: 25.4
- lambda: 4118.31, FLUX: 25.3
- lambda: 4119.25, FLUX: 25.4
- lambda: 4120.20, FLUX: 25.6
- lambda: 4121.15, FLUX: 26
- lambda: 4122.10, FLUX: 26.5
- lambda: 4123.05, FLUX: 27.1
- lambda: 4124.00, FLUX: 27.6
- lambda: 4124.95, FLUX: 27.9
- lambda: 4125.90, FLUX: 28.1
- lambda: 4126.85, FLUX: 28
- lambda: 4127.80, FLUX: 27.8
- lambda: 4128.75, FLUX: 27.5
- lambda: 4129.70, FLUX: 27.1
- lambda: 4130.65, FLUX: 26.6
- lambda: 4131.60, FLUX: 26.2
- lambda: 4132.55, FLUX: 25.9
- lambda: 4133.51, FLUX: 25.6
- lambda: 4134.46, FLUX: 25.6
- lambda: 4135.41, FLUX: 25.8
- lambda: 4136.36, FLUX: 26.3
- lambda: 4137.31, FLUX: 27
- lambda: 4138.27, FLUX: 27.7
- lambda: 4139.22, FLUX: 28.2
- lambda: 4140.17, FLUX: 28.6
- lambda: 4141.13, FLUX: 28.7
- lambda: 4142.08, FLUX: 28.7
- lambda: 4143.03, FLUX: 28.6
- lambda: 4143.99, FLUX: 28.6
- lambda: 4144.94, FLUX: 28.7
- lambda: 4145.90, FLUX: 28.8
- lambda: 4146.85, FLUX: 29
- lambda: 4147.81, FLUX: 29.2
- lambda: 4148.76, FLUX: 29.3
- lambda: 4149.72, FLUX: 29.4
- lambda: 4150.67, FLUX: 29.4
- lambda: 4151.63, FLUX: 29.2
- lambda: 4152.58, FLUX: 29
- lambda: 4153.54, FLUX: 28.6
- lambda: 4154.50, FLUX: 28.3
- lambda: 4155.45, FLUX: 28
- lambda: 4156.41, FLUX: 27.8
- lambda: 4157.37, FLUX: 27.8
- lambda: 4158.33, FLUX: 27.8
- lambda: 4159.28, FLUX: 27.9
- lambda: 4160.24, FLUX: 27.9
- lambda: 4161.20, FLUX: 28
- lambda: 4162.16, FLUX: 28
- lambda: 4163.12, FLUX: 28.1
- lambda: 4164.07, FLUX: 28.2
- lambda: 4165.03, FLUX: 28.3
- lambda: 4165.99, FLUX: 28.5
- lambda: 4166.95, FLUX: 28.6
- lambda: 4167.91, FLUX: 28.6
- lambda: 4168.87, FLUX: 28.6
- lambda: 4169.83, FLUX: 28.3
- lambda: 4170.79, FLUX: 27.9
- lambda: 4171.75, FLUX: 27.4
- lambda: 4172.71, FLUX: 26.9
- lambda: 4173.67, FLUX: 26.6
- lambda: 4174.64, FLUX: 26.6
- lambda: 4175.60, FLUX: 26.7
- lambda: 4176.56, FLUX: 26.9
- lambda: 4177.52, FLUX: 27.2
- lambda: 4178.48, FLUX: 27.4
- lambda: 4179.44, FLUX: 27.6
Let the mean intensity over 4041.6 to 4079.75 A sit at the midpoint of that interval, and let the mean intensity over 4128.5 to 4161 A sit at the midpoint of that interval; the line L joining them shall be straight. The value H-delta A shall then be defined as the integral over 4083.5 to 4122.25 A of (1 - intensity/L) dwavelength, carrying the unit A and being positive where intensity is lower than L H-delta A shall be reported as 6.64 A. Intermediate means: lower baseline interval 28.7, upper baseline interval 27.9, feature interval 23.5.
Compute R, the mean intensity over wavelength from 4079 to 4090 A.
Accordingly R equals 29.1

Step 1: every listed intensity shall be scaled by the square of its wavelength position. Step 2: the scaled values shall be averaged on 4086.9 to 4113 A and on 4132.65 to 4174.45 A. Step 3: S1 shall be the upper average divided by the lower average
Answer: 1.32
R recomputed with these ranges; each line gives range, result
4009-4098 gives 28.5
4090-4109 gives 20.5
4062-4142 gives 25.6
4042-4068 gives 29.3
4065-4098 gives 26.9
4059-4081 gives 28.1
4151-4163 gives 28.2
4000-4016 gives 29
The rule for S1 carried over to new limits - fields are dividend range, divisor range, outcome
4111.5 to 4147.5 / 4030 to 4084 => 0.97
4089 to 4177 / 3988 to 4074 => 0.93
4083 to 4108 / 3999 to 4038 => 0.81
